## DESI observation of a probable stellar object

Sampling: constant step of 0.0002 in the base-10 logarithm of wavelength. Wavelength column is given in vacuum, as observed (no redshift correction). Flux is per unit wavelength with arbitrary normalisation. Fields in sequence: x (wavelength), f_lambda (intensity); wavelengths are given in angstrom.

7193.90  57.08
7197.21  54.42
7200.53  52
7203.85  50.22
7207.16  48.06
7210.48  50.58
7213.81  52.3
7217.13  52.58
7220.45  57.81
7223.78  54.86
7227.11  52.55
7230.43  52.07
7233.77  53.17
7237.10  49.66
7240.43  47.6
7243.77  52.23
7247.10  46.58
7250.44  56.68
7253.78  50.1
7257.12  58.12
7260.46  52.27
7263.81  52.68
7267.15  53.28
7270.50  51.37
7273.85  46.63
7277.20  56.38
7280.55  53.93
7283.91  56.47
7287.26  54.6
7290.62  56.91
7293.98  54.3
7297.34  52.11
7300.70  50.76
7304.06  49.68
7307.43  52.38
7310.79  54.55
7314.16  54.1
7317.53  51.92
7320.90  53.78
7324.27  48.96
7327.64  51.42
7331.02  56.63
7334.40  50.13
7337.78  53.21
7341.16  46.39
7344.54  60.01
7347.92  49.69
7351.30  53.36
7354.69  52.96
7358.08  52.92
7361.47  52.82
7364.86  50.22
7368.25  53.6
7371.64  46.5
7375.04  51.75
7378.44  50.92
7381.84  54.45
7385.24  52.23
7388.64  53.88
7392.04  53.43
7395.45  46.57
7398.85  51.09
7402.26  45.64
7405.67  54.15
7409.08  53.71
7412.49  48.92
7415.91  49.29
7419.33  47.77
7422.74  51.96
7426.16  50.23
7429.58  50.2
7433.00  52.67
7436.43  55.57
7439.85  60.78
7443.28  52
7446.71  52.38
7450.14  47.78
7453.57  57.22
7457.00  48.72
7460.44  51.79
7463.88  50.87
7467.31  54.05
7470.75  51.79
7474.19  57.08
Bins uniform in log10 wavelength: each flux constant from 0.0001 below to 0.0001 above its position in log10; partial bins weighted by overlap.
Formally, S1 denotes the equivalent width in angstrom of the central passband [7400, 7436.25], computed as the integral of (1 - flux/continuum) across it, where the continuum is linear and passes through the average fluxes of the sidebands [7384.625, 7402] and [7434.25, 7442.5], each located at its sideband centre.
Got 2.4 angstrom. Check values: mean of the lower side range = 50.9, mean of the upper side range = 57.1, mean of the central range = 50.7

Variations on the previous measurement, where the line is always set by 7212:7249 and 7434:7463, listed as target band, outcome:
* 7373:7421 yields 1.8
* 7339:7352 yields 0.1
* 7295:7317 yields 0.0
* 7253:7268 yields -0.4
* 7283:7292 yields -0.6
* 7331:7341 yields 0.2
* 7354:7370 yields 0.1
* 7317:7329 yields 0.2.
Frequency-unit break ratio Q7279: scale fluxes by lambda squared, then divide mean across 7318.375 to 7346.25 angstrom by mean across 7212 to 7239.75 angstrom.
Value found 1.02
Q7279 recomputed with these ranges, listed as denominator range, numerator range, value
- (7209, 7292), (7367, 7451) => 1.02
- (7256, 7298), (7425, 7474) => 1.03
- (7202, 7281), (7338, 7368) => 1.04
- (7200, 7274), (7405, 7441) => 1.05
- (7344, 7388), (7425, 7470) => 1.03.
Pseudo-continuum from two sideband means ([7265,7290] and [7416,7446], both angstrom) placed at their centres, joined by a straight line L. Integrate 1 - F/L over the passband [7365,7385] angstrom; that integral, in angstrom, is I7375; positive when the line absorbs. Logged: 0.5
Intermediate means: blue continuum 53.4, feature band 51.4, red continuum 52.5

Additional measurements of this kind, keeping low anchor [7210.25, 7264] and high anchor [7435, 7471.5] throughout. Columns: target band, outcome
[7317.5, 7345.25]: 0.2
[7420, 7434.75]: 0.5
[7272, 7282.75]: 0.0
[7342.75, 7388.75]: 0.3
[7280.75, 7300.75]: -0.7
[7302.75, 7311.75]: 0.1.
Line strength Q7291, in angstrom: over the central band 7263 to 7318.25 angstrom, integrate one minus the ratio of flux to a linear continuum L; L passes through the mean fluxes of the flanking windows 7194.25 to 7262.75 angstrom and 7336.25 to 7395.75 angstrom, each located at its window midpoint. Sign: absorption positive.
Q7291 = -1.0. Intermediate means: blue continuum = 52.3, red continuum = 52.1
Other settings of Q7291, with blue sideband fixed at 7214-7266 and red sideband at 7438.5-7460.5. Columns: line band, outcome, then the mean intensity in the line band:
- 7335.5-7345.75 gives 0.0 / 52.7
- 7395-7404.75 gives 0.8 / 48.5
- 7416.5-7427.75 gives 0.6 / 49.9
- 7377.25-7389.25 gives 0.0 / 52.9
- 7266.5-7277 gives 0.3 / 51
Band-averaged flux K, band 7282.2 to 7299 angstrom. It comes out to 54.9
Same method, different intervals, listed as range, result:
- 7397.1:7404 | 48.4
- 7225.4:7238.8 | 51.9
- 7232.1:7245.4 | 50.6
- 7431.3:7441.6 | 56.3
